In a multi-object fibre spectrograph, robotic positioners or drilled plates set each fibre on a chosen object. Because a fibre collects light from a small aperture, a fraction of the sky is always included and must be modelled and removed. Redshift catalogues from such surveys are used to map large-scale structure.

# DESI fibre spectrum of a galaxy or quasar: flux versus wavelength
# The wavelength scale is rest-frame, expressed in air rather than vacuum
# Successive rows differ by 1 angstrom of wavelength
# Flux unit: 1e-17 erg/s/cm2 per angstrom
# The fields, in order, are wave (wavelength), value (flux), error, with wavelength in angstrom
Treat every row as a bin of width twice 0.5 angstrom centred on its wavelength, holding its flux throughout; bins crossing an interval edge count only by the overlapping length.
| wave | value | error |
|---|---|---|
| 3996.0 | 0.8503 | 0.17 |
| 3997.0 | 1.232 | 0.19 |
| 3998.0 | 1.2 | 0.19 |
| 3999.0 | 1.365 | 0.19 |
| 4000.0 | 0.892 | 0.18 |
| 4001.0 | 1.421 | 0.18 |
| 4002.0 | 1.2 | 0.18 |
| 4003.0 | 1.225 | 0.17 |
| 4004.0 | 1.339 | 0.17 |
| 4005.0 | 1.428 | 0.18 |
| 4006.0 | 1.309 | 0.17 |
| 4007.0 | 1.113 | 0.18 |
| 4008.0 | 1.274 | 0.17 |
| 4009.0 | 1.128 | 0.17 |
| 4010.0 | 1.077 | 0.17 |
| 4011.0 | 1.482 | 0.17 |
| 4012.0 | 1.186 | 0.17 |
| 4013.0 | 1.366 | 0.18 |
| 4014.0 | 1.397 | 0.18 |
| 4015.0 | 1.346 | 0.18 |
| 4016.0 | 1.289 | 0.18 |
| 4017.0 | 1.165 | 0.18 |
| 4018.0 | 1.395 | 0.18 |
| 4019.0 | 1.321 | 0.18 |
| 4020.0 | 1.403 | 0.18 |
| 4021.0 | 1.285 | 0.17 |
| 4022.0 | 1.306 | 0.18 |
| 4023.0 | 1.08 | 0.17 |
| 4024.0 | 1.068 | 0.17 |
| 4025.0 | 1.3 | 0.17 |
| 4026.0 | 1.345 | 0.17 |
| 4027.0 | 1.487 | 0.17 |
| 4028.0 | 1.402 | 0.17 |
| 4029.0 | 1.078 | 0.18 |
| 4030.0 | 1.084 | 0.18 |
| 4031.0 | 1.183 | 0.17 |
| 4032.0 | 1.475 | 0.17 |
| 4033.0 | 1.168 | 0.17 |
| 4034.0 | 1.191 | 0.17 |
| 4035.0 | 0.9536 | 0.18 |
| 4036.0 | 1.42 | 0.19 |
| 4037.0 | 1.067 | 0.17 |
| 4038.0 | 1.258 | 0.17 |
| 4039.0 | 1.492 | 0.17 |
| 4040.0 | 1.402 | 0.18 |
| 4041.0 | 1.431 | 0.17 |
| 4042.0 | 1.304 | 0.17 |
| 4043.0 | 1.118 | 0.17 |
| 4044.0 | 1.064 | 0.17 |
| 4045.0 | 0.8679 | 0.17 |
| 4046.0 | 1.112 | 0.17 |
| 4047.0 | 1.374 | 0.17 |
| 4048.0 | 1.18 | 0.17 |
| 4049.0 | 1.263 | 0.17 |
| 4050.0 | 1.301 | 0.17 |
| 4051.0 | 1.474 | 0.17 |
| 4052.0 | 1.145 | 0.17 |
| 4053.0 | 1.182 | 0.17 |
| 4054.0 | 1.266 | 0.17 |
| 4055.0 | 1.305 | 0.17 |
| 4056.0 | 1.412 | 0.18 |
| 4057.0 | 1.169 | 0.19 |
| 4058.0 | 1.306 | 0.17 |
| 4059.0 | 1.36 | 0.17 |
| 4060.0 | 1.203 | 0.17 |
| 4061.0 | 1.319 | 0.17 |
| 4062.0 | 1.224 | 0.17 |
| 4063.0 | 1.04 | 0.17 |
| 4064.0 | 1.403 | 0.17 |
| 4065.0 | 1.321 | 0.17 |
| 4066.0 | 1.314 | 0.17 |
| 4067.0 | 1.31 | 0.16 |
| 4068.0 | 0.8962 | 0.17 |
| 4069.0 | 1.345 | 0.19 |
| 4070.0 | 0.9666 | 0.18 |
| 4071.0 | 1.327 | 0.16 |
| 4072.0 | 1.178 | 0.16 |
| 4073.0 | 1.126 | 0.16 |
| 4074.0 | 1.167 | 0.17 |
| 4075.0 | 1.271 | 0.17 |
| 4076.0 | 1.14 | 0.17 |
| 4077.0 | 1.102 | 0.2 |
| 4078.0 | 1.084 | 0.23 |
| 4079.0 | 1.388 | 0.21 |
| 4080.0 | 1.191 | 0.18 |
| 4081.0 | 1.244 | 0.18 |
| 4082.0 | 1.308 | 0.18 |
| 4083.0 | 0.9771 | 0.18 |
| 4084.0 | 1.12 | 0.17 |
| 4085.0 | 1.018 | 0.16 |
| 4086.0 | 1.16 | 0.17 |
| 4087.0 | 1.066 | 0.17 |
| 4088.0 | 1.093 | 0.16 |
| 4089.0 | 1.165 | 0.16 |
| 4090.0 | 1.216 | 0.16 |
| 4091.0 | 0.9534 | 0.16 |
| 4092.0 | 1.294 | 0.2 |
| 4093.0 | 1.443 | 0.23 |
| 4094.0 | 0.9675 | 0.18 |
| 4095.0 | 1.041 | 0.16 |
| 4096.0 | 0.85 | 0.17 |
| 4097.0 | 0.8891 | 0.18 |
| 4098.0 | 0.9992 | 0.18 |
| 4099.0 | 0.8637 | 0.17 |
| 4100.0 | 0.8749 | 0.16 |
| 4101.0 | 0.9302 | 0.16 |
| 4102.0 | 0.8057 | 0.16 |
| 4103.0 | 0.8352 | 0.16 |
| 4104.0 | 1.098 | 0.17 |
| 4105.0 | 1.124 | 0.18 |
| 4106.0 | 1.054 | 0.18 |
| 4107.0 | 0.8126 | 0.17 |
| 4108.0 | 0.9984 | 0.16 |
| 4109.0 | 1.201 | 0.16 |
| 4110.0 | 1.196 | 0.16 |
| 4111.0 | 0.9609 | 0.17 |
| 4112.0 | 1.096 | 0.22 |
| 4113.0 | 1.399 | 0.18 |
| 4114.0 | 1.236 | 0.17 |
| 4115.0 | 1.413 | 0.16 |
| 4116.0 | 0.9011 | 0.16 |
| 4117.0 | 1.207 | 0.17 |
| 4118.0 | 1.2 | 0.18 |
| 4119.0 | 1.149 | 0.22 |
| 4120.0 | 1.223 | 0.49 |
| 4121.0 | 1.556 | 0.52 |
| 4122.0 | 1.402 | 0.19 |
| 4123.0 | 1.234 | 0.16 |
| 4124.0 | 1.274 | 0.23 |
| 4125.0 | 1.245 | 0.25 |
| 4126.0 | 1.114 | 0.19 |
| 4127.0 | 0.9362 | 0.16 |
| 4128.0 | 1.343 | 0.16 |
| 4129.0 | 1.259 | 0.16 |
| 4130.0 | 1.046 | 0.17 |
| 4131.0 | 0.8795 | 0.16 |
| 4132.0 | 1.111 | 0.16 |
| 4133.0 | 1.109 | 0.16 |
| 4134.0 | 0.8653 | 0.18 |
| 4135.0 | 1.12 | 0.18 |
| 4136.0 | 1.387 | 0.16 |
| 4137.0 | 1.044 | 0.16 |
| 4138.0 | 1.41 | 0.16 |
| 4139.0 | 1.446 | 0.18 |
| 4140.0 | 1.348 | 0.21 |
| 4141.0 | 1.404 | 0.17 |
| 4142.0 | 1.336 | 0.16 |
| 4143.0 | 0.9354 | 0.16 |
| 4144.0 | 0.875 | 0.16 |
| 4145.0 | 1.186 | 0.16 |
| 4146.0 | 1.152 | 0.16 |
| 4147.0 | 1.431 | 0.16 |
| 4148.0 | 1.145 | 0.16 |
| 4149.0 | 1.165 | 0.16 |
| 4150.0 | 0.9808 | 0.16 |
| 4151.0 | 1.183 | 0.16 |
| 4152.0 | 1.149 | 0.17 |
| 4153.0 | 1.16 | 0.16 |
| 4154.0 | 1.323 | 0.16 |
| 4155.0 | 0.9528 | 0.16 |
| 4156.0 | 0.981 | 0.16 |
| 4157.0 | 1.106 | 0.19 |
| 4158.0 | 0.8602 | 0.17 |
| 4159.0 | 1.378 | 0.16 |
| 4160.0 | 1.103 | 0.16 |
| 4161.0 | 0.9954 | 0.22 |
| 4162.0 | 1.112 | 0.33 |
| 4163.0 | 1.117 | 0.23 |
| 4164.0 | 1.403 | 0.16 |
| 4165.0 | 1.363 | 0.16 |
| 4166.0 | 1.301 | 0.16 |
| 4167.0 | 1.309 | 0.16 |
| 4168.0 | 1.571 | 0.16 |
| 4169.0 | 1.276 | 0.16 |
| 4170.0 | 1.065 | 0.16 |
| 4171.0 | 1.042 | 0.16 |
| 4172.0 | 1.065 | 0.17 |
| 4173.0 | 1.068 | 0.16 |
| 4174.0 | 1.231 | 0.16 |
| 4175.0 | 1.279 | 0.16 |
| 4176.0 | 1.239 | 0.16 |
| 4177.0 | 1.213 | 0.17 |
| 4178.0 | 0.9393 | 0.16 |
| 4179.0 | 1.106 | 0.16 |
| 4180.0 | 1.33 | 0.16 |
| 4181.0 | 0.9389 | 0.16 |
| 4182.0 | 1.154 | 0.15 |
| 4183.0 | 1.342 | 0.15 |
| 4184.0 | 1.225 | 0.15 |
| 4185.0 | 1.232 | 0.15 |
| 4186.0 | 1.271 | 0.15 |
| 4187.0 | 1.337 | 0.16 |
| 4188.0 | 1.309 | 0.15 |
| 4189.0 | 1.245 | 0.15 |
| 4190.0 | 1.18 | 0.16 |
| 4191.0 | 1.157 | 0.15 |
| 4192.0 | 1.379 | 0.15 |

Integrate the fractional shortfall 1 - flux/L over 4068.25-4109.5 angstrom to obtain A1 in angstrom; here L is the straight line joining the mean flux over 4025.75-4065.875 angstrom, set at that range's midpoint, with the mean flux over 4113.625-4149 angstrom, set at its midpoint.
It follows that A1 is 4.6 angstrom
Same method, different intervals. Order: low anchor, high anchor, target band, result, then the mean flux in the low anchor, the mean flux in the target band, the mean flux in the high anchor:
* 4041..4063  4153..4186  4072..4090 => 1.0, 1.24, 1.16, 1.18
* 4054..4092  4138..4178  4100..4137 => 2.0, 1.2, 1.13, 1.19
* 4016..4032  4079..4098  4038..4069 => -1.4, 1.27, 1.25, 1.12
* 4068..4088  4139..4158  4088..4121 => 2.1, 1.16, 1.08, 1.16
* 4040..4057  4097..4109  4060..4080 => -1.4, 1.24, 1.21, 0.953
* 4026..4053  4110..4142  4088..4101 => 1.9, 1.24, 1.04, 1.21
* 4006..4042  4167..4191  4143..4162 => 1.6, 1.27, 1.11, 1.2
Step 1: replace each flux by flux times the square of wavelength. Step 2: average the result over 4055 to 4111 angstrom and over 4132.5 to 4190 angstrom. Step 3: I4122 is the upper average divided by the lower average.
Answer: 1.09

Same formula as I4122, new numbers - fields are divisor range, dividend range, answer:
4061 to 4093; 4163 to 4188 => 1.08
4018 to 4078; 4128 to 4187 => 1.00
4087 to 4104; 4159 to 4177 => 1.23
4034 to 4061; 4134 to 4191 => 1.01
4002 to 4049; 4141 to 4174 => 0.99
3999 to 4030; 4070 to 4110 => 0.89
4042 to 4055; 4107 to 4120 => 0.99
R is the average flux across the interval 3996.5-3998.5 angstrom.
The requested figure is 1.22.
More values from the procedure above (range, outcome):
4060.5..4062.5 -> 1.27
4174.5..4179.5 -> 1.16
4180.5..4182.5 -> 1.05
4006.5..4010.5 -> 1.15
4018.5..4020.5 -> 1.36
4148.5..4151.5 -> 1.11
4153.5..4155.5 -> 1.14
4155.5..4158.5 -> 0.982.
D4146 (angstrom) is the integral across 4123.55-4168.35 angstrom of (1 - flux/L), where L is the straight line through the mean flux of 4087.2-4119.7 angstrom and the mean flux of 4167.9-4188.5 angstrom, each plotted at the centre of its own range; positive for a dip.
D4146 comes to -1.3 angstrom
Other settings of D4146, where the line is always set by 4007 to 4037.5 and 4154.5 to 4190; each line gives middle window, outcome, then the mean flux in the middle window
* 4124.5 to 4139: 0.7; 1.14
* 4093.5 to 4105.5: 2.7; 0.94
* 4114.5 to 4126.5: -0.3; 1.24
